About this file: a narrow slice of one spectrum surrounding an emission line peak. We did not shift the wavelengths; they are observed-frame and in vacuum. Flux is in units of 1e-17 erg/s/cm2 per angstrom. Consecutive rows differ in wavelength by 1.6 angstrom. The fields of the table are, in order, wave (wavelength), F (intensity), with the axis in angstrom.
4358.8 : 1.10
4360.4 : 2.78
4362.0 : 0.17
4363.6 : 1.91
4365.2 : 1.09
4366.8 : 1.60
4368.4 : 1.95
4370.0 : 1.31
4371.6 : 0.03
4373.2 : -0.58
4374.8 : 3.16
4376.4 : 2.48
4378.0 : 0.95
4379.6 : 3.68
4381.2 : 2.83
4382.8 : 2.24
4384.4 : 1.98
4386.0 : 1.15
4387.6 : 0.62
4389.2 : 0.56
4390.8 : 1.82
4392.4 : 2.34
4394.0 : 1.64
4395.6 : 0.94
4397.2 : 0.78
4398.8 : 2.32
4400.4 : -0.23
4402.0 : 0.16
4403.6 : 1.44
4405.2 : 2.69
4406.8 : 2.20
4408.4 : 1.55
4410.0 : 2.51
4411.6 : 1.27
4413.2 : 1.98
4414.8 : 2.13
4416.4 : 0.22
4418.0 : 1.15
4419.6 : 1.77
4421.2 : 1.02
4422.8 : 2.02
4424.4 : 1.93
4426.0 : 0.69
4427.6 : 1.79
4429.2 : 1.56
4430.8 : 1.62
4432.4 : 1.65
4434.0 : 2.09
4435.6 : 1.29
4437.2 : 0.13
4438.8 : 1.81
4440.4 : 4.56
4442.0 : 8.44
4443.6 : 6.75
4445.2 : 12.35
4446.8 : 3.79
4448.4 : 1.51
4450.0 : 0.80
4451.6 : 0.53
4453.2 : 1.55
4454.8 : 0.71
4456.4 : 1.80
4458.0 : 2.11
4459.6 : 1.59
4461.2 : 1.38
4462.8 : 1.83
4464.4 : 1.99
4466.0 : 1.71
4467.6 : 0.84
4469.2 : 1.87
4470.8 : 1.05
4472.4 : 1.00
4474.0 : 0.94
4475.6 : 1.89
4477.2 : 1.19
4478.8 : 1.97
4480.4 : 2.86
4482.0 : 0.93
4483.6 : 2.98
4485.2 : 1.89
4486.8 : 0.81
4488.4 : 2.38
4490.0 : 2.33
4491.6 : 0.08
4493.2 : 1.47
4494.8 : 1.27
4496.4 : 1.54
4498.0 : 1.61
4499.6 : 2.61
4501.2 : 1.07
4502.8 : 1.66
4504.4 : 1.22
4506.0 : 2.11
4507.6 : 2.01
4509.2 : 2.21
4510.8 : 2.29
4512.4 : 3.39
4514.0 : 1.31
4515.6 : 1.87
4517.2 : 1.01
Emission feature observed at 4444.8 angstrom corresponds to [O II]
